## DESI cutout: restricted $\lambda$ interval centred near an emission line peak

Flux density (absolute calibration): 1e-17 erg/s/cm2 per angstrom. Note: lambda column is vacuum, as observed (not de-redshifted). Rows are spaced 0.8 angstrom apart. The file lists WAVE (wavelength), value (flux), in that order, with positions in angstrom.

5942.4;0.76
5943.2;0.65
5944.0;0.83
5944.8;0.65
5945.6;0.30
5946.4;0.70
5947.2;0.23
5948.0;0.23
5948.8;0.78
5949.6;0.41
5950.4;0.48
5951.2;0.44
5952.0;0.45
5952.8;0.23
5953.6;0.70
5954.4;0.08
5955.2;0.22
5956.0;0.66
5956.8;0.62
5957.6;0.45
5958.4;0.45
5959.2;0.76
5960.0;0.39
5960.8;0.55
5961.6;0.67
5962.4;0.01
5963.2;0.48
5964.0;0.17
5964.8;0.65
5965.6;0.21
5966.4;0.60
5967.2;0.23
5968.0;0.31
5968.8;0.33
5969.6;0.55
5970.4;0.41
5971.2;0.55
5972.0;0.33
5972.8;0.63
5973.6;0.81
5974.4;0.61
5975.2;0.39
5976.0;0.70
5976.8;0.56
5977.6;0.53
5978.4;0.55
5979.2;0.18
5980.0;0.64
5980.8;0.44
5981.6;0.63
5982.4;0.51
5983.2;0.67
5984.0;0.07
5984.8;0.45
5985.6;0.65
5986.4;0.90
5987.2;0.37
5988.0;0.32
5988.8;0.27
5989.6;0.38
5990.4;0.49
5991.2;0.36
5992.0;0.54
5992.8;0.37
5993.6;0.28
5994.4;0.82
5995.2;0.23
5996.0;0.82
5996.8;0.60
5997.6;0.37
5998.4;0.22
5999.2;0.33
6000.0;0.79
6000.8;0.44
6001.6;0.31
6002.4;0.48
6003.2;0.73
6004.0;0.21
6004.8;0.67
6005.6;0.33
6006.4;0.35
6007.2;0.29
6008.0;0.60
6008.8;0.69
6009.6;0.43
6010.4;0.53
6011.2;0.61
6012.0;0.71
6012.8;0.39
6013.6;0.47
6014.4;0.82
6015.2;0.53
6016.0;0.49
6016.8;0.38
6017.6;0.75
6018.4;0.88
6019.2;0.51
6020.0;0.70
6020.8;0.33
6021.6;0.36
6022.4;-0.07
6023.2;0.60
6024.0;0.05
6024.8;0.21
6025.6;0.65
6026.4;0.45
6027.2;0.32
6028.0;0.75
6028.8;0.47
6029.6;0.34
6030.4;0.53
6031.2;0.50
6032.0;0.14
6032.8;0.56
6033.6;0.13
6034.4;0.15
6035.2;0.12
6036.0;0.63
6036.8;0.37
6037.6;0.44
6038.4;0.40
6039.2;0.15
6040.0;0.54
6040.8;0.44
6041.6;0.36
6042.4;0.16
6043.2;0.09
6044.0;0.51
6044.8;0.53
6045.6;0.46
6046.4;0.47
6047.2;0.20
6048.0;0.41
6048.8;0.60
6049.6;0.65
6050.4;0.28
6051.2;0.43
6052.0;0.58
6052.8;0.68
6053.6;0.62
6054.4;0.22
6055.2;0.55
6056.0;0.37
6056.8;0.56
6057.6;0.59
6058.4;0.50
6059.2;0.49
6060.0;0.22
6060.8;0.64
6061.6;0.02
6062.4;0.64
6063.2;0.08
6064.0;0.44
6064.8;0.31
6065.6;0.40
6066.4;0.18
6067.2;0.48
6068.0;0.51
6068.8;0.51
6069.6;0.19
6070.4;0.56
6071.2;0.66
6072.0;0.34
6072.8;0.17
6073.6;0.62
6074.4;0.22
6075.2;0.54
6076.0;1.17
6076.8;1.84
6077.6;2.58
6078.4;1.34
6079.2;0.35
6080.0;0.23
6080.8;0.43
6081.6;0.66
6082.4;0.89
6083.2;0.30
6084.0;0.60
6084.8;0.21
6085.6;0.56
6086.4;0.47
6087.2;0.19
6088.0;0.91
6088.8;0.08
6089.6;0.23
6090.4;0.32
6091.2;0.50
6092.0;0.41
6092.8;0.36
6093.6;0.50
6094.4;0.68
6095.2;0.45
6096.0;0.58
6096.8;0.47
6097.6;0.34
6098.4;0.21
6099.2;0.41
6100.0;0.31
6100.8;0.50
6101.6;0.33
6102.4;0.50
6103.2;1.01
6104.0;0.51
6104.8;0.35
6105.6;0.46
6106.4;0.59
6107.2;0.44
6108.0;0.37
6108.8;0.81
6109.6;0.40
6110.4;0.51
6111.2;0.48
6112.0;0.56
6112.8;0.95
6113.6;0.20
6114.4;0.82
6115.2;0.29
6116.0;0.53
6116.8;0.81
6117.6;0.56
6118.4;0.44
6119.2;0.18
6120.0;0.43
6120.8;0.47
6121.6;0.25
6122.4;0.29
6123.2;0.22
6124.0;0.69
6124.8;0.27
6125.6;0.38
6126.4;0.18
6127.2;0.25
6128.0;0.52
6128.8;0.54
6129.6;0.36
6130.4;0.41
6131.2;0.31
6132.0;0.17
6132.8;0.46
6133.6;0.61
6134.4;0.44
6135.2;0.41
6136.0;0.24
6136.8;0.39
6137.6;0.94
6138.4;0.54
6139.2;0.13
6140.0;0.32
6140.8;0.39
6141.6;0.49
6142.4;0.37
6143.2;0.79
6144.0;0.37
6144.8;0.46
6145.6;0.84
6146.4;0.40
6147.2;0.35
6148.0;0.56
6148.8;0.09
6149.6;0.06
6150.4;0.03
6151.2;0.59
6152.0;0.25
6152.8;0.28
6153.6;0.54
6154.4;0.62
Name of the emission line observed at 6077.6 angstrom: Hbeta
